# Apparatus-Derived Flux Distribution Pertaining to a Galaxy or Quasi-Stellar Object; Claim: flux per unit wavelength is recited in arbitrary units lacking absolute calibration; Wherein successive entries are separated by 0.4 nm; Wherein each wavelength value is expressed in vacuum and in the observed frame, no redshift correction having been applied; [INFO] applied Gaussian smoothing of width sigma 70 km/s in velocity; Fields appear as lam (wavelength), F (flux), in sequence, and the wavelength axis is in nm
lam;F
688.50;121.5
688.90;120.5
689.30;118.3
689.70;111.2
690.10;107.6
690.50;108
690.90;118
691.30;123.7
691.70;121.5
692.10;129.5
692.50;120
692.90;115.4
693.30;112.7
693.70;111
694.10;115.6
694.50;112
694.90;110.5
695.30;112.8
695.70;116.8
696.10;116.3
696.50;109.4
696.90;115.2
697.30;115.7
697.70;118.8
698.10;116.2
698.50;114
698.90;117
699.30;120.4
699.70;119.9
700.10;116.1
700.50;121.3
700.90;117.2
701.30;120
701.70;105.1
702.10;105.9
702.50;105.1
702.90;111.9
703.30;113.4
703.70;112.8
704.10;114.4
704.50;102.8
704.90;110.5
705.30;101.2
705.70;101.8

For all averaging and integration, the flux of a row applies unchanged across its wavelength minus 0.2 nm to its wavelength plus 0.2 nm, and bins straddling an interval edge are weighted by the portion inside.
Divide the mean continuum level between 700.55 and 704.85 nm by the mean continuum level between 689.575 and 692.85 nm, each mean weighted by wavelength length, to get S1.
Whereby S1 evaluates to 0.95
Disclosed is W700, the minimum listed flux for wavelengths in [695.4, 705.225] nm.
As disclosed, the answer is 102.8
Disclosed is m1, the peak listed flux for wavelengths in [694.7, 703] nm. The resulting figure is 121.3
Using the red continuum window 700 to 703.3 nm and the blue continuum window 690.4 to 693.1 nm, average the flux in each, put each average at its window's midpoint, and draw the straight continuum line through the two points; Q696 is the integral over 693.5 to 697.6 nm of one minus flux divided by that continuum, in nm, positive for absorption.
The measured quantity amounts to 0.121 nm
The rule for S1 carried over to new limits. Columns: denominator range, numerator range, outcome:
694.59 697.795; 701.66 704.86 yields 0.96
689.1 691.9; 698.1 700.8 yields 1.02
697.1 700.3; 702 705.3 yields 0.93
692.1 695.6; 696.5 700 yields 1.02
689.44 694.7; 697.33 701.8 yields 1.01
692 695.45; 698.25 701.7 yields 1.02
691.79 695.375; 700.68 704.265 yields 0.97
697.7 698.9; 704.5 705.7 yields 0.90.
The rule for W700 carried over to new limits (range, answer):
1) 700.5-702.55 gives 105.1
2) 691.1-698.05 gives 109.4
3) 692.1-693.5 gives 112.7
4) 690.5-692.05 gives 108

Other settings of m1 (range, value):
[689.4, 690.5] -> 111.2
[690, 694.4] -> 129.5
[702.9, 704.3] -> 114.4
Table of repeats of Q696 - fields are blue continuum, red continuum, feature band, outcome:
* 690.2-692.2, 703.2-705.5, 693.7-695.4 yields 0.06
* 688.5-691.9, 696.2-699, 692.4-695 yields 0.05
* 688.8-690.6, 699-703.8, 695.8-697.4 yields -0.01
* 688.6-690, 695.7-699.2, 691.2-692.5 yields -0.09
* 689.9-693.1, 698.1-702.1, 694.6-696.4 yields 0.05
